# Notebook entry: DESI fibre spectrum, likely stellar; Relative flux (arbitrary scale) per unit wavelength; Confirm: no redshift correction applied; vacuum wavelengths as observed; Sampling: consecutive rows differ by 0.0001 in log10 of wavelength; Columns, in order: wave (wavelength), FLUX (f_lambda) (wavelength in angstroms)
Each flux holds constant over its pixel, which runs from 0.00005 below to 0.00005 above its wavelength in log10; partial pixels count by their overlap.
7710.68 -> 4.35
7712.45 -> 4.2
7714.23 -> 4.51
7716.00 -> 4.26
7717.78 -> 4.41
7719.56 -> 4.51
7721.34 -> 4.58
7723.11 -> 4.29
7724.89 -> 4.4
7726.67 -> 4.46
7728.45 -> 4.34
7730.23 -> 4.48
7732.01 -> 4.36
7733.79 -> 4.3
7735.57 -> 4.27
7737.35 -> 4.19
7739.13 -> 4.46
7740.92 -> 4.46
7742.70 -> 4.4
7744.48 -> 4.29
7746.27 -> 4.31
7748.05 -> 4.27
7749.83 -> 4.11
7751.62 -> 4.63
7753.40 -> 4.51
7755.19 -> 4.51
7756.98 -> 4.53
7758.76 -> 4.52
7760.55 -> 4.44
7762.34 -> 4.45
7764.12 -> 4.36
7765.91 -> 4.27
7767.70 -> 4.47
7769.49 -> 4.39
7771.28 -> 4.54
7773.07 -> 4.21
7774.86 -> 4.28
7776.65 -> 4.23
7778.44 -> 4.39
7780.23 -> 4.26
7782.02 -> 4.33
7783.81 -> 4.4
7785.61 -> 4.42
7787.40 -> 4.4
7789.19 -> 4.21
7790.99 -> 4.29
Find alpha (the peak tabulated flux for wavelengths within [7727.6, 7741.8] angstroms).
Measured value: 4.48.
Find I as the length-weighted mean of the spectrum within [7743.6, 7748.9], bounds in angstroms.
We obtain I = 4.29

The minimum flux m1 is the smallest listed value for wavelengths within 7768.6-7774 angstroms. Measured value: 4.21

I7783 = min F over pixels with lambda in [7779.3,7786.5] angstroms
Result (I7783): 4.26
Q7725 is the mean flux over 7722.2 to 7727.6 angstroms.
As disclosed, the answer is 4.39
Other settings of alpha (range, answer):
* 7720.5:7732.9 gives 4.58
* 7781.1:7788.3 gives 4.42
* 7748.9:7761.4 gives 4.63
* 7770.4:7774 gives 4.54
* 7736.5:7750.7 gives 4.46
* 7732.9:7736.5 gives 4.3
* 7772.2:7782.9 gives 4.39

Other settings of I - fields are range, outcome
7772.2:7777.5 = 4.24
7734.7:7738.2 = 4.23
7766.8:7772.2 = 4.46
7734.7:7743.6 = 4.36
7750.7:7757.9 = 4.54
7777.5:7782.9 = 4.33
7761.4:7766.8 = 4.36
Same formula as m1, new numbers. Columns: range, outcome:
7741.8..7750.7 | 4.11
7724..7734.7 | 4.3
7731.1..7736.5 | 4.27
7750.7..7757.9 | 4.51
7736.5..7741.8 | 4.19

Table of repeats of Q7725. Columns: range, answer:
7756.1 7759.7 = 4.53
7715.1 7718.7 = 4.34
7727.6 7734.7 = 4.37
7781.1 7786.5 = 4.38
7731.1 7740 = 4.32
